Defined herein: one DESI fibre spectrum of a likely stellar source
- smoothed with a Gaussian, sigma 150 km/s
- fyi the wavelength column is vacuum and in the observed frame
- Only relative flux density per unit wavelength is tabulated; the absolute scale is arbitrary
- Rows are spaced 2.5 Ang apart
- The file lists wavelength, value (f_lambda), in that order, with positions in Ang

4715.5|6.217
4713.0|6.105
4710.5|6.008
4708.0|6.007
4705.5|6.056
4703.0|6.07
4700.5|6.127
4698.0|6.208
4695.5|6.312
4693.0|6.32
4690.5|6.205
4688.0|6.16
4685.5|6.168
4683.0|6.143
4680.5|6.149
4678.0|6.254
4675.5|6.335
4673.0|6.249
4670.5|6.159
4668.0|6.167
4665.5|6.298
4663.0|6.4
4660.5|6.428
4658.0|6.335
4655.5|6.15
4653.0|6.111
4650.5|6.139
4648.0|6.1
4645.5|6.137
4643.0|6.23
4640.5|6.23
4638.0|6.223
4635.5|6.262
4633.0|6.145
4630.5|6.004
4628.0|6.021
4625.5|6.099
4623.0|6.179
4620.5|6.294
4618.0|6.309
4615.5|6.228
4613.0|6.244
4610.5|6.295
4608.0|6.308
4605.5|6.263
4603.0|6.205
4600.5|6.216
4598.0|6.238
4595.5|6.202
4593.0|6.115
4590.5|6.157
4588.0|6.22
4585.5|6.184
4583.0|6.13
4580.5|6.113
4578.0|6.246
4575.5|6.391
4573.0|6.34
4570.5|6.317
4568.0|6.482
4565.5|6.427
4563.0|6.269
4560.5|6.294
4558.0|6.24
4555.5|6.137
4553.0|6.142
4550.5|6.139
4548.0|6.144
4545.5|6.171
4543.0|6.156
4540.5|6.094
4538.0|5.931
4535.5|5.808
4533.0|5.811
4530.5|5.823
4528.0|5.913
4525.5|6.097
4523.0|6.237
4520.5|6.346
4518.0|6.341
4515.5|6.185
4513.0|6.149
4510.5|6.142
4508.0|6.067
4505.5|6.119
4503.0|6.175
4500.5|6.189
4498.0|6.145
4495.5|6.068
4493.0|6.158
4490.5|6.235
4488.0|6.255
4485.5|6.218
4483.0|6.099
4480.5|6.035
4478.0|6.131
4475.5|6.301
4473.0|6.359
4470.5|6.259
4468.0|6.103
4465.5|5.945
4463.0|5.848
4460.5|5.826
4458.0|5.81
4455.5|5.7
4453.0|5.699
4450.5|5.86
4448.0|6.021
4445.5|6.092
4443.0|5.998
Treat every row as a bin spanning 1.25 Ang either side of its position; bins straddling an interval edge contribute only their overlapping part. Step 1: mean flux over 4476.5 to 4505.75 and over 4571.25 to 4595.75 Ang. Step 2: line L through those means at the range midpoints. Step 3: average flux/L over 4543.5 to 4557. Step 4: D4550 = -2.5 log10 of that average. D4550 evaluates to 0.008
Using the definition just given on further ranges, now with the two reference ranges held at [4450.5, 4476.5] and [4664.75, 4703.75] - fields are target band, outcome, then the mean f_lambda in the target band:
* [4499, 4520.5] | -0.03 mag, 6.18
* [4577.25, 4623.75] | -0.02 mag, 6.22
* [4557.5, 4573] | -0.05 mag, 6.34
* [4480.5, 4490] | -0.03 mag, 6.17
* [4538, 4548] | -0.01 mag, 6.11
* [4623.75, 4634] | 0.01 mag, 6.07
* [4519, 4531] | -0.01 mag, 6.1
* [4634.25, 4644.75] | -0.01 mag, 6.23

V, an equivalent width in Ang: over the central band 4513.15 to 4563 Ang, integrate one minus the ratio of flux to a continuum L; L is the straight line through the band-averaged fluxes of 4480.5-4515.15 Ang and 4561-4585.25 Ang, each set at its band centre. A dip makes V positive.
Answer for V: 0.9 Ang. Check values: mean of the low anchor 6.15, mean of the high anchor 6.3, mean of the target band 6.11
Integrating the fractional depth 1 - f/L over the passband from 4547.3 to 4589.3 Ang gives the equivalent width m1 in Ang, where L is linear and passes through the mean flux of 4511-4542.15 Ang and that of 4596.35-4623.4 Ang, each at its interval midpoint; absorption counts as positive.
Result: -0.6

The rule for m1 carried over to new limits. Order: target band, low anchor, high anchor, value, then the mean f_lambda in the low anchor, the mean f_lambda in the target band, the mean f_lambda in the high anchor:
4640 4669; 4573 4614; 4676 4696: 0.0 Ang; 6.22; 6.23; 6.21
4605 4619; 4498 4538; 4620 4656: -0.3 Ang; 6.09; 6.27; 6.15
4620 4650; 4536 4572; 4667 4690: 0.2 Ang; 6.2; 6.16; 6.2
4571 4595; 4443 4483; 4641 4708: -0.4 Ang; 6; 6.21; 6.2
